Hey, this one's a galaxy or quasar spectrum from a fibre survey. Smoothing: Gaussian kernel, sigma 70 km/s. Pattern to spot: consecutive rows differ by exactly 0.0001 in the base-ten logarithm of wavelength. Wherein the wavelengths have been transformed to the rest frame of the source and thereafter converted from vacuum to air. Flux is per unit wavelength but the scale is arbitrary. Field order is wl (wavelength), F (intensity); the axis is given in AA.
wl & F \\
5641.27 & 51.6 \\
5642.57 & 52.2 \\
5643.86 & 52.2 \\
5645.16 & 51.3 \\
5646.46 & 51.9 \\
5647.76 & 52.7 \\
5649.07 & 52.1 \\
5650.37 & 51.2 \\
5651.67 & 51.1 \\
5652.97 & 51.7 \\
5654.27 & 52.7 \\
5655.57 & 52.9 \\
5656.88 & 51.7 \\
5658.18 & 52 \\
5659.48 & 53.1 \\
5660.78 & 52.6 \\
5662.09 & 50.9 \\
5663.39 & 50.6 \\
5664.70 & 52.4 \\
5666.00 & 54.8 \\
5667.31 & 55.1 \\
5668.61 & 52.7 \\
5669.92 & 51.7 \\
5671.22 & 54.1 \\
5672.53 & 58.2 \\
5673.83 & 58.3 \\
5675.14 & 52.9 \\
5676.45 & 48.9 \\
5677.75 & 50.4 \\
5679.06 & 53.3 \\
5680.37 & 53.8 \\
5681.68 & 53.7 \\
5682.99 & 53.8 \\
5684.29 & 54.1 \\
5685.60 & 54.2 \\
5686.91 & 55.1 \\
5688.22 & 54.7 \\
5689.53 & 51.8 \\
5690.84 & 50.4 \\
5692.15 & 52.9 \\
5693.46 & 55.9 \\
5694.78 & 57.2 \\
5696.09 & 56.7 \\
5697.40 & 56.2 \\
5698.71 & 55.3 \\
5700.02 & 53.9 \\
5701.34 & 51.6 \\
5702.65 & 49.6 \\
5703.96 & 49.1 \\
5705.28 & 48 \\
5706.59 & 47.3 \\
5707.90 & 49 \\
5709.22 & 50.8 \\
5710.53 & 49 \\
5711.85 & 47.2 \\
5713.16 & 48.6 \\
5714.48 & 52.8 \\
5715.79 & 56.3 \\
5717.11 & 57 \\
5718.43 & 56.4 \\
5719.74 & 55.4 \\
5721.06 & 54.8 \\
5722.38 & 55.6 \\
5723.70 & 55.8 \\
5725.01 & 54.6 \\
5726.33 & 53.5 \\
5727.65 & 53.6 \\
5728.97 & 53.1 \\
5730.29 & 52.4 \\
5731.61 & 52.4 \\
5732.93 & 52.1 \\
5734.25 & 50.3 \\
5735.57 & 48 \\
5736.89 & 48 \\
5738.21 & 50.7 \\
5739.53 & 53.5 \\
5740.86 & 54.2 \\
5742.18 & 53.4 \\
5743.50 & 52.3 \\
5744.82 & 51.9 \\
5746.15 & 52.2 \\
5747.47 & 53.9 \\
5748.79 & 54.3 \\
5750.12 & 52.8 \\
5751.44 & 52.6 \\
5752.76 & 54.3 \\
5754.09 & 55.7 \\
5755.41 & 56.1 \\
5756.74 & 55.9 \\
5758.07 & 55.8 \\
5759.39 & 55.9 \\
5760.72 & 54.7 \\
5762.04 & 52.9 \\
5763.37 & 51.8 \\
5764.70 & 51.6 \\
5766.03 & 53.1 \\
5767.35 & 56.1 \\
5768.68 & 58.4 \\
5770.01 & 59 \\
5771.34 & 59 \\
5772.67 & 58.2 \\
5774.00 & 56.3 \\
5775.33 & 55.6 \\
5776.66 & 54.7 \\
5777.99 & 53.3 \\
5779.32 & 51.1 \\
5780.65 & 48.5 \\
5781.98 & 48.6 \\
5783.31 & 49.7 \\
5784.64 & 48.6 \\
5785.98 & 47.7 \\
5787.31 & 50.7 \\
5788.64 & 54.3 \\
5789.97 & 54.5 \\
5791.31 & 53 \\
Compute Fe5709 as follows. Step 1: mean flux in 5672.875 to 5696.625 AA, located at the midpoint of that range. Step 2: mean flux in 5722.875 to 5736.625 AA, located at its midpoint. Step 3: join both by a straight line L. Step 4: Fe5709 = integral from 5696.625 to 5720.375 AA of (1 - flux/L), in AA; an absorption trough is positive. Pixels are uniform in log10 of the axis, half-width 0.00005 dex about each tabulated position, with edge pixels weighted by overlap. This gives 0.6 AA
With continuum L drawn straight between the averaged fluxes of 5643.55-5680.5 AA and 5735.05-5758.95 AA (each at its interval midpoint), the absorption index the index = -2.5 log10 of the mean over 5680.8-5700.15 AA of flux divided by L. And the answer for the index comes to -0.03 mag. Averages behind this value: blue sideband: 52.6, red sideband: 53.2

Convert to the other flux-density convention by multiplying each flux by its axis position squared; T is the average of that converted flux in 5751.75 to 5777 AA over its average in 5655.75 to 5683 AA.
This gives 1.1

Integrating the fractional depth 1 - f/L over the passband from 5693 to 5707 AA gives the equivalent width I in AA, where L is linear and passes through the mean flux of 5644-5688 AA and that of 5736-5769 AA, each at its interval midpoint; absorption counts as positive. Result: 0.1 AA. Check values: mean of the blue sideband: 52.9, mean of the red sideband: 53.6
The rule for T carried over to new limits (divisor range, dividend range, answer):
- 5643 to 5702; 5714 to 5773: 1.04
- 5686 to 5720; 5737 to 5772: 1.05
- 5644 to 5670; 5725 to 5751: 1.03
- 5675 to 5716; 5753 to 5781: 1.08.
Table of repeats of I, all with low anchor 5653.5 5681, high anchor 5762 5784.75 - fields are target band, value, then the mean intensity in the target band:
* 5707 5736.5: 0.47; 52.6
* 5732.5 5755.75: 0.47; 52.5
